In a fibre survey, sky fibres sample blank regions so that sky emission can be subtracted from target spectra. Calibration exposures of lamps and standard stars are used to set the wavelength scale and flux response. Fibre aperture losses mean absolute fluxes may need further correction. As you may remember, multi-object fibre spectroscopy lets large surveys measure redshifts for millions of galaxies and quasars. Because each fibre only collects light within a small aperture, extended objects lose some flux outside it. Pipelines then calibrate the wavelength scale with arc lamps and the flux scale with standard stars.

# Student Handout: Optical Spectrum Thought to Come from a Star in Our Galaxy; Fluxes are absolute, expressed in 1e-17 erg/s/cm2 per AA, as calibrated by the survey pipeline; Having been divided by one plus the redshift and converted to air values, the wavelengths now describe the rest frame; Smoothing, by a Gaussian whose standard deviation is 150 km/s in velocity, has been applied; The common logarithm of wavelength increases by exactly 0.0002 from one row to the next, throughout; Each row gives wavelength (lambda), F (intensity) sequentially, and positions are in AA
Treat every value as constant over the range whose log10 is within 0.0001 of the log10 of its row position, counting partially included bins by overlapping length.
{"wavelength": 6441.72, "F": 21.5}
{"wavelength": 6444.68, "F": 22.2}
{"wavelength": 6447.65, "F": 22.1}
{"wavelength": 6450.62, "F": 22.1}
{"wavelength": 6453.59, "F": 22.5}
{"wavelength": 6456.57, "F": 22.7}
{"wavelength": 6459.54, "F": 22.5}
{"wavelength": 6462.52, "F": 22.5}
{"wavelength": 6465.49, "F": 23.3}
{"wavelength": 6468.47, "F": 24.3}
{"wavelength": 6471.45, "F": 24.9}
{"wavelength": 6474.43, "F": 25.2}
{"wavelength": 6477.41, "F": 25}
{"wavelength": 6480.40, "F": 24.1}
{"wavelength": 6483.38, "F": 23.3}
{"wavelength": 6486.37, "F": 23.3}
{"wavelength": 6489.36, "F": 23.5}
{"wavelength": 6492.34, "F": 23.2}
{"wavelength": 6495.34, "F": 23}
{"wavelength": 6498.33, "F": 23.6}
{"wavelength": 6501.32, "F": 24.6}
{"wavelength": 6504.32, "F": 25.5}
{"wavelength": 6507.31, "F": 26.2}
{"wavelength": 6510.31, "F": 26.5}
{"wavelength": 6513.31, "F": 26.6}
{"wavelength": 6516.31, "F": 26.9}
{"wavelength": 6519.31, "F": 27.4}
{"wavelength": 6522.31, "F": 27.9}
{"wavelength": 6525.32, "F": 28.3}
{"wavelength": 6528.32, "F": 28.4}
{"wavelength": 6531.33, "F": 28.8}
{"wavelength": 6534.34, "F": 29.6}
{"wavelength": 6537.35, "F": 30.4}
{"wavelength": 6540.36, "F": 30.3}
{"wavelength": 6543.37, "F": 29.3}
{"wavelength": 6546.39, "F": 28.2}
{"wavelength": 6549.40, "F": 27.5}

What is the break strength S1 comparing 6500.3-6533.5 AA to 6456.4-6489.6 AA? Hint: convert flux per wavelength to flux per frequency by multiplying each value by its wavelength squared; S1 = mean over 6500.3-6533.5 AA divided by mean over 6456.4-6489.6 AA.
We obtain 1.2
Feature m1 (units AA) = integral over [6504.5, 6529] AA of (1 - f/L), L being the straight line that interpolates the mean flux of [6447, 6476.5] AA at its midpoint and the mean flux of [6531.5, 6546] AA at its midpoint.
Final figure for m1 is 0.62 AA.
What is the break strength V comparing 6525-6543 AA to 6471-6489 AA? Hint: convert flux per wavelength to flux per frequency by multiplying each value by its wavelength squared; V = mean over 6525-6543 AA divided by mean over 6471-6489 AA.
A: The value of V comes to 1.23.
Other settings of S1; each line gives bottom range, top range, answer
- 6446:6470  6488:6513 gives 1.10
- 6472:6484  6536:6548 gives 1.23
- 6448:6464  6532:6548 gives 1.35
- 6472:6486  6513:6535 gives 1.17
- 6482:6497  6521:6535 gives 1.24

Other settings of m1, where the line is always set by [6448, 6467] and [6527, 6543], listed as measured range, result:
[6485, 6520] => 2.2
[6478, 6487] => 0.4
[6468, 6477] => -0.4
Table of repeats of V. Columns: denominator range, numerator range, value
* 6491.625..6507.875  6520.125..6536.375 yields 1.19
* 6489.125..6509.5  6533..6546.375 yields 1.23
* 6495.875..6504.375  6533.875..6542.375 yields 1.26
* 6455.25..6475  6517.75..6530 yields 1.21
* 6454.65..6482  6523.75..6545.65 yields 1.25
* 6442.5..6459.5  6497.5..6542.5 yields 1.26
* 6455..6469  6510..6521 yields 1.19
